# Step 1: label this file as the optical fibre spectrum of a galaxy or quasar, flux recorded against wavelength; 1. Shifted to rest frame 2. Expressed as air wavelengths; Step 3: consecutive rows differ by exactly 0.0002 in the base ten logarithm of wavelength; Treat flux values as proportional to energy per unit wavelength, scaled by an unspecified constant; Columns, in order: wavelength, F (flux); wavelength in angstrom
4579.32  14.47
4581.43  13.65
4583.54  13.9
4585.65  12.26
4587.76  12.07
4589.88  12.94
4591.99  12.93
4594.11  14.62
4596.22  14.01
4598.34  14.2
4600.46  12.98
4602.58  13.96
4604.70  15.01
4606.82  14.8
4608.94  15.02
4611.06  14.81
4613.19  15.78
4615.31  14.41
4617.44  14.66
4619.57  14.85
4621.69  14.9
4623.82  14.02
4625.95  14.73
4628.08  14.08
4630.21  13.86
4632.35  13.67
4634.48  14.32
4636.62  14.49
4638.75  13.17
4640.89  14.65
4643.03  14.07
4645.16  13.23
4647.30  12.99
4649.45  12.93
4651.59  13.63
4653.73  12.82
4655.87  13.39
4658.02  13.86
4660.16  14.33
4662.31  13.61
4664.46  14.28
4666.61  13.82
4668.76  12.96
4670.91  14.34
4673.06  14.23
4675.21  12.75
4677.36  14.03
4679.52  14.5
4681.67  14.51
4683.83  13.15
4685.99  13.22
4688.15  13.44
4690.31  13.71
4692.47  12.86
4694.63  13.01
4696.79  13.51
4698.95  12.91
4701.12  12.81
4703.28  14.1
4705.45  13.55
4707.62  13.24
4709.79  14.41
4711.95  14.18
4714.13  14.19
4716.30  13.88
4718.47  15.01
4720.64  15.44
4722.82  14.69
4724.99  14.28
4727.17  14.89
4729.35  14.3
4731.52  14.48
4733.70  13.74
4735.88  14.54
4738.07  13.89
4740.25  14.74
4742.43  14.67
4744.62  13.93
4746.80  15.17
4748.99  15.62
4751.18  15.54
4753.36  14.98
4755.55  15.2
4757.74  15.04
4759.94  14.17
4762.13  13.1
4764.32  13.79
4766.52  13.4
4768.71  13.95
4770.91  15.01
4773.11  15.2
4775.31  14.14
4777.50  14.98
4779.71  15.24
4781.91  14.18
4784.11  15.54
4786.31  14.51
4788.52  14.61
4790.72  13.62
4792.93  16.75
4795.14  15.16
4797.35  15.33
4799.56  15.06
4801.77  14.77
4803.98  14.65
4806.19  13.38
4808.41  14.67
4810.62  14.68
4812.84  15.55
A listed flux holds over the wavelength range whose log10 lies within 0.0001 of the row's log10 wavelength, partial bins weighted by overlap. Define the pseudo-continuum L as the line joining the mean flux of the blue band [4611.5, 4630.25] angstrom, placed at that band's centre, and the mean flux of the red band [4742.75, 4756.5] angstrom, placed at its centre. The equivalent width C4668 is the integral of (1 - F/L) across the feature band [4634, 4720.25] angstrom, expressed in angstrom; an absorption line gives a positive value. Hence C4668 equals 6.43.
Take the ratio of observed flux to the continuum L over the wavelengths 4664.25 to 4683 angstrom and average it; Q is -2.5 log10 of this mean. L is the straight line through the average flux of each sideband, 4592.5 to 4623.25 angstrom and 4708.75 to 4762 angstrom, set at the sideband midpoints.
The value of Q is 0.050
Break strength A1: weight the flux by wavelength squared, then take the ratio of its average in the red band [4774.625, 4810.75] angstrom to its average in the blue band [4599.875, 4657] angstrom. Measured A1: 1.1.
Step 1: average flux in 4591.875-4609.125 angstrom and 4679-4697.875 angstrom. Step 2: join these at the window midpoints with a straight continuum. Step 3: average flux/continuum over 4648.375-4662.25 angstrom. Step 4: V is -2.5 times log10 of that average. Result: 0.022 mag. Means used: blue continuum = 14.2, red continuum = 13.5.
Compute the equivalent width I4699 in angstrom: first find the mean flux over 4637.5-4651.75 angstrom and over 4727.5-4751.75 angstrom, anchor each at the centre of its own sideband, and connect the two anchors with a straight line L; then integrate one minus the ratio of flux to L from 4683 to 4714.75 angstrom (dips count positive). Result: 1.5 angstrom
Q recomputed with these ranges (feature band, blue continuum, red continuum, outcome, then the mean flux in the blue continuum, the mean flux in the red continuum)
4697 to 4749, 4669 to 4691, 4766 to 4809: -0.007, 13.8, 14.7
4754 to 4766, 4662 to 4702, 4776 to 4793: 0.020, 13.6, 14.8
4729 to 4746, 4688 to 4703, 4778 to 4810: -0.031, 13.2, 14.8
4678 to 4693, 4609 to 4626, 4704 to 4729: 0.063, 14.8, 14.3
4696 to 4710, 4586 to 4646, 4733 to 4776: 0.072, 14.1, 14.5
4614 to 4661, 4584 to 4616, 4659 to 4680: -0.003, 14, 13.9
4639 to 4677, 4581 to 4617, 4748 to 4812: 0.045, 14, 14.7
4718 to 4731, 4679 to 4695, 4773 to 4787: -0.053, 13.5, 14.8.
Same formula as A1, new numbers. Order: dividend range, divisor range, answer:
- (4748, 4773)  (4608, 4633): 1.06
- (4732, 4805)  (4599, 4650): 1.10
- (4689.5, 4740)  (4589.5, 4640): 1.02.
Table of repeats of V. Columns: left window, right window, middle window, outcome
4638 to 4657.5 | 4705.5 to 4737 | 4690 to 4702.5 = 0.07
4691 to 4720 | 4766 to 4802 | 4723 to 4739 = -0.02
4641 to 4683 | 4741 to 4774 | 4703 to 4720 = 0.00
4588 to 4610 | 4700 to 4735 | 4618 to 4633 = -0.02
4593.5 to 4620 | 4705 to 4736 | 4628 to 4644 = 0.03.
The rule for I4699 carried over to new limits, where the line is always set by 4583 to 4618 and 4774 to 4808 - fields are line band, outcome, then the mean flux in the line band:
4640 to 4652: 0.54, 13.6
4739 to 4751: -0.21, 14.9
